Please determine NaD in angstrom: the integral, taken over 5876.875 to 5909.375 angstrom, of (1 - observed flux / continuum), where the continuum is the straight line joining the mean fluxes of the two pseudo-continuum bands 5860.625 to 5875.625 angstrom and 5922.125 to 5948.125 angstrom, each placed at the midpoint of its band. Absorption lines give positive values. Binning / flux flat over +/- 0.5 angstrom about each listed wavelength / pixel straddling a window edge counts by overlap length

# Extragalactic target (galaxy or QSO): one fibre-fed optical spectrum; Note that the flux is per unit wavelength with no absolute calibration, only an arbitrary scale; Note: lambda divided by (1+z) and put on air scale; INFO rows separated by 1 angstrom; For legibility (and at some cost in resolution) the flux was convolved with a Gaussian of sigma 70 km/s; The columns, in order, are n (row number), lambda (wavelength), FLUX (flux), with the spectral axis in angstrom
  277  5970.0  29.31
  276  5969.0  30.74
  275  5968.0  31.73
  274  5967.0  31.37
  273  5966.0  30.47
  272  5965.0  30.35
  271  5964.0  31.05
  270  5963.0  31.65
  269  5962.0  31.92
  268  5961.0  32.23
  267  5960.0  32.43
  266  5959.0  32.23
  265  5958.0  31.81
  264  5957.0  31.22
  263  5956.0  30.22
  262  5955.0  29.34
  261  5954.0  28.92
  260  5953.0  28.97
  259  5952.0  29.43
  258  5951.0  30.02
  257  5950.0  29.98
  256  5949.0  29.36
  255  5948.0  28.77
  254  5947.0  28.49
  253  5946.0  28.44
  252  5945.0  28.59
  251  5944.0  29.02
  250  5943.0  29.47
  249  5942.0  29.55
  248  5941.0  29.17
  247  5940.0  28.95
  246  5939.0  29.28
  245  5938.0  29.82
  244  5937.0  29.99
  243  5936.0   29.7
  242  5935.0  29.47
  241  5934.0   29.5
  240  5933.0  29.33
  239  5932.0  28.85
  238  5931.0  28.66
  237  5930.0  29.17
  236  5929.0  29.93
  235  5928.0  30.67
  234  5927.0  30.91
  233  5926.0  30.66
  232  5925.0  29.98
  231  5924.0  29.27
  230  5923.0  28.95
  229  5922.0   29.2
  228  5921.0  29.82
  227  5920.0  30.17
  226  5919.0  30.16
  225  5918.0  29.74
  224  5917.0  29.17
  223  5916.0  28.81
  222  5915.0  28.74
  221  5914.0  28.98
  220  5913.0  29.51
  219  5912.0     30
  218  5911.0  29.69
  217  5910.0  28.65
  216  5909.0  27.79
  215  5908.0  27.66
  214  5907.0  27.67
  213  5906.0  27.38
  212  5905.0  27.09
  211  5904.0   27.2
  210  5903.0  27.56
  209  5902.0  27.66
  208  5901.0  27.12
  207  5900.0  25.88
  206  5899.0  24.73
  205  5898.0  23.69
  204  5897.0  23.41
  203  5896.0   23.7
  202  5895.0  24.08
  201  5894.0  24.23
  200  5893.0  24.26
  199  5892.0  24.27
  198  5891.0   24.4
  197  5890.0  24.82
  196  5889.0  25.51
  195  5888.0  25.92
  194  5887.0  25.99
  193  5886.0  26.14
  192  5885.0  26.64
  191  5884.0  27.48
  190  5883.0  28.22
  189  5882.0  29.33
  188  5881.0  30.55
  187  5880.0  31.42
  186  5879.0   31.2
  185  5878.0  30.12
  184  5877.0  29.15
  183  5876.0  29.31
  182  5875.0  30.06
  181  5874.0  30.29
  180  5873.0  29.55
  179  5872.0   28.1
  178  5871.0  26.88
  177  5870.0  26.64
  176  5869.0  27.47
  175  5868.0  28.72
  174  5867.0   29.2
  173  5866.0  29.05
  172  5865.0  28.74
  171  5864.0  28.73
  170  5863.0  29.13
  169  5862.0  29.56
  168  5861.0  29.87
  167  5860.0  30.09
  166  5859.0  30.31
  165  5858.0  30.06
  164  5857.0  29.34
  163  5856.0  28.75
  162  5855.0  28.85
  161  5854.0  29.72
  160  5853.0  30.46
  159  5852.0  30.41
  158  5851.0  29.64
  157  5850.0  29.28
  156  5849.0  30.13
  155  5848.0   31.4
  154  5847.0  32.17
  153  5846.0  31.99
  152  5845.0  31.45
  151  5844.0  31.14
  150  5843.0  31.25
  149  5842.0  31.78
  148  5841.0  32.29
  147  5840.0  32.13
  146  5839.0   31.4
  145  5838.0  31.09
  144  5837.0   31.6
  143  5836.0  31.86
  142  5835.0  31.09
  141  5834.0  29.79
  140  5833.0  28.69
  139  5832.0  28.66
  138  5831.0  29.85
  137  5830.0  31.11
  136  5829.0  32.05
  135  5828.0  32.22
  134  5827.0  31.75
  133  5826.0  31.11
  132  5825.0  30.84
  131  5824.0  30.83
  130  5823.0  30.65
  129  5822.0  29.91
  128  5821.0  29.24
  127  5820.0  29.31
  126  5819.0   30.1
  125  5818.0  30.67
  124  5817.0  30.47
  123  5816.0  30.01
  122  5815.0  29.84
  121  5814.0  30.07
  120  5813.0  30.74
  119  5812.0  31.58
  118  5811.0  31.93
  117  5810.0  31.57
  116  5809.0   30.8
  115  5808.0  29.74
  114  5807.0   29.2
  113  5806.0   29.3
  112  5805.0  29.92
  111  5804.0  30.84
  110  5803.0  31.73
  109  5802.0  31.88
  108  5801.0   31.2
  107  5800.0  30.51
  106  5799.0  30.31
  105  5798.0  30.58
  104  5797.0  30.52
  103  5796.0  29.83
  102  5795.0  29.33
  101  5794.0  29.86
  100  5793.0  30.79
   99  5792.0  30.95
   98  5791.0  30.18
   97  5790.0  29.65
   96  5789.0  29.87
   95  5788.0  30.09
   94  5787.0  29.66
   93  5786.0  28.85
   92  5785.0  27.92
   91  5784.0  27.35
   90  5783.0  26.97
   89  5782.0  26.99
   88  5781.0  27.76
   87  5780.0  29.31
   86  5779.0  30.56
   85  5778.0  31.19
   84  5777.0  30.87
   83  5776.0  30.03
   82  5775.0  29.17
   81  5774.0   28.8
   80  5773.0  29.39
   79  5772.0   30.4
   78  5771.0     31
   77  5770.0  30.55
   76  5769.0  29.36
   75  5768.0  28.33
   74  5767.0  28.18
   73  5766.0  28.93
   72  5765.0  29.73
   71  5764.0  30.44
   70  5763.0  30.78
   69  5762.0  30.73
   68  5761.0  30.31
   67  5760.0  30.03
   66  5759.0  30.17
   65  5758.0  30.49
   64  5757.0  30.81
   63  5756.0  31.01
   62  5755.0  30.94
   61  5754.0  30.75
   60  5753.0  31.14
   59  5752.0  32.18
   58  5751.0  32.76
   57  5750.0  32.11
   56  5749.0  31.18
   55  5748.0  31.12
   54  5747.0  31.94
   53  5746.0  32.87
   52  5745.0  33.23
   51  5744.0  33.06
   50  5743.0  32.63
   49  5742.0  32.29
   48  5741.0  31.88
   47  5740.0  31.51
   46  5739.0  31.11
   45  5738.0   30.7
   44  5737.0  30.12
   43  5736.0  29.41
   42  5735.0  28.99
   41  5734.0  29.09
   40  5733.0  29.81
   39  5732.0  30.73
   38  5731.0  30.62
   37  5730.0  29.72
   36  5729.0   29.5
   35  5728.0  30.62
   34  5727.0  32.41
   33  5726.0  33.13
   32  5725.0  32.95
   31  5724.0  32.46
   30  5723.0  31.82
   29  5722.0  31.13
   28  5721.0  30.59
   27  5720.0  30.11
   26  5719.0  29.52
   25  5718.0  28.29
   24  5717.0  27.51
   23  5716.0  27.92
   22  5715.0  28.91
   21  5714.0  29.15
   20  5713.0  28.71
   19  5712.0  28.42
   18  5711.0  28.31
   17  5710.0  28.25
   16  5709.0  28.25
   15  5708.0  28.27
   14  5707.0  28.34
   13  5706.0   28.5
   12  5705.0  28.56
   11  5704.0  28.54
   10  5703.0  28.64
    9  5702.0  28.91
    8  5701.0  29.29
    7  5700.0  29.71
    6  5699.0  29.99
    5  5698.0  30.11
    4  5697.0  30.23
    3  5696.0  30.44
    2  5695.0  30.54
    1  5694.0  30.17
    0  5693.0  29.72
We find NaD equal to 2.60 angstrom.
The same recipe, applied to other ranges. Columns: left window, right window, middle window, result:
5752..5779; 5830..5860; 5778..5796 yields 0.6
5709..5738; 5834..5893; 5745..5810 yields -1.1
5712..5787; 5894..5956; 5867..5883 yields -0.1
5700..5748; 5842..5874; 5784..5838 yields -1.0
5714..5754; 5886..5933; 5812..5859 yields -2.5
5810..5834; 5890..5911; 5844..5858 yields -0.7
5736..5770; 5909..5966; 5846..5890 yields 1.7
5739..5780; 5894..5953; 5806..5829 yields -0.4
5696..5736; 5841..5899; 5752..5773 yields -0.7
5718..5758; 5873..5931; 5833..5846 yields -0.9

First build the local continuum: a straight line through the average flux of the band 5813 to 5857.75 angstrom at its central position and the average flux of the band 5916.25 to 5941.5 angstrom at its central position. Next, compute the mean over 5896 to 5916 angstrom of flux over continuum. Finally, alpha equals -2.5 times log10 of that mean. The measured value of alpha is 0.096 mag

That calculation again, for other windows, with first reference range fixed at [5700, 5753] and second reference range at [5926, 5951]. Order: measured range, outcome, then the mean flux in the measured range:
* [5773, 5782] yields 0.020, 29.5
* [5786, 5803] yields -0.011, 30.3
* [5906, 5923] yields 0.017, 29.1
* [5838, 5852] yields -0.049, 31.2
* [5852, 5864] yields 0.004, 29.6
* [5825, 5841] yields -0.041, 31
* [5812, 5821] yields -0.009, 30.2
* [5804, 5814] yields -0.020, 30.5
